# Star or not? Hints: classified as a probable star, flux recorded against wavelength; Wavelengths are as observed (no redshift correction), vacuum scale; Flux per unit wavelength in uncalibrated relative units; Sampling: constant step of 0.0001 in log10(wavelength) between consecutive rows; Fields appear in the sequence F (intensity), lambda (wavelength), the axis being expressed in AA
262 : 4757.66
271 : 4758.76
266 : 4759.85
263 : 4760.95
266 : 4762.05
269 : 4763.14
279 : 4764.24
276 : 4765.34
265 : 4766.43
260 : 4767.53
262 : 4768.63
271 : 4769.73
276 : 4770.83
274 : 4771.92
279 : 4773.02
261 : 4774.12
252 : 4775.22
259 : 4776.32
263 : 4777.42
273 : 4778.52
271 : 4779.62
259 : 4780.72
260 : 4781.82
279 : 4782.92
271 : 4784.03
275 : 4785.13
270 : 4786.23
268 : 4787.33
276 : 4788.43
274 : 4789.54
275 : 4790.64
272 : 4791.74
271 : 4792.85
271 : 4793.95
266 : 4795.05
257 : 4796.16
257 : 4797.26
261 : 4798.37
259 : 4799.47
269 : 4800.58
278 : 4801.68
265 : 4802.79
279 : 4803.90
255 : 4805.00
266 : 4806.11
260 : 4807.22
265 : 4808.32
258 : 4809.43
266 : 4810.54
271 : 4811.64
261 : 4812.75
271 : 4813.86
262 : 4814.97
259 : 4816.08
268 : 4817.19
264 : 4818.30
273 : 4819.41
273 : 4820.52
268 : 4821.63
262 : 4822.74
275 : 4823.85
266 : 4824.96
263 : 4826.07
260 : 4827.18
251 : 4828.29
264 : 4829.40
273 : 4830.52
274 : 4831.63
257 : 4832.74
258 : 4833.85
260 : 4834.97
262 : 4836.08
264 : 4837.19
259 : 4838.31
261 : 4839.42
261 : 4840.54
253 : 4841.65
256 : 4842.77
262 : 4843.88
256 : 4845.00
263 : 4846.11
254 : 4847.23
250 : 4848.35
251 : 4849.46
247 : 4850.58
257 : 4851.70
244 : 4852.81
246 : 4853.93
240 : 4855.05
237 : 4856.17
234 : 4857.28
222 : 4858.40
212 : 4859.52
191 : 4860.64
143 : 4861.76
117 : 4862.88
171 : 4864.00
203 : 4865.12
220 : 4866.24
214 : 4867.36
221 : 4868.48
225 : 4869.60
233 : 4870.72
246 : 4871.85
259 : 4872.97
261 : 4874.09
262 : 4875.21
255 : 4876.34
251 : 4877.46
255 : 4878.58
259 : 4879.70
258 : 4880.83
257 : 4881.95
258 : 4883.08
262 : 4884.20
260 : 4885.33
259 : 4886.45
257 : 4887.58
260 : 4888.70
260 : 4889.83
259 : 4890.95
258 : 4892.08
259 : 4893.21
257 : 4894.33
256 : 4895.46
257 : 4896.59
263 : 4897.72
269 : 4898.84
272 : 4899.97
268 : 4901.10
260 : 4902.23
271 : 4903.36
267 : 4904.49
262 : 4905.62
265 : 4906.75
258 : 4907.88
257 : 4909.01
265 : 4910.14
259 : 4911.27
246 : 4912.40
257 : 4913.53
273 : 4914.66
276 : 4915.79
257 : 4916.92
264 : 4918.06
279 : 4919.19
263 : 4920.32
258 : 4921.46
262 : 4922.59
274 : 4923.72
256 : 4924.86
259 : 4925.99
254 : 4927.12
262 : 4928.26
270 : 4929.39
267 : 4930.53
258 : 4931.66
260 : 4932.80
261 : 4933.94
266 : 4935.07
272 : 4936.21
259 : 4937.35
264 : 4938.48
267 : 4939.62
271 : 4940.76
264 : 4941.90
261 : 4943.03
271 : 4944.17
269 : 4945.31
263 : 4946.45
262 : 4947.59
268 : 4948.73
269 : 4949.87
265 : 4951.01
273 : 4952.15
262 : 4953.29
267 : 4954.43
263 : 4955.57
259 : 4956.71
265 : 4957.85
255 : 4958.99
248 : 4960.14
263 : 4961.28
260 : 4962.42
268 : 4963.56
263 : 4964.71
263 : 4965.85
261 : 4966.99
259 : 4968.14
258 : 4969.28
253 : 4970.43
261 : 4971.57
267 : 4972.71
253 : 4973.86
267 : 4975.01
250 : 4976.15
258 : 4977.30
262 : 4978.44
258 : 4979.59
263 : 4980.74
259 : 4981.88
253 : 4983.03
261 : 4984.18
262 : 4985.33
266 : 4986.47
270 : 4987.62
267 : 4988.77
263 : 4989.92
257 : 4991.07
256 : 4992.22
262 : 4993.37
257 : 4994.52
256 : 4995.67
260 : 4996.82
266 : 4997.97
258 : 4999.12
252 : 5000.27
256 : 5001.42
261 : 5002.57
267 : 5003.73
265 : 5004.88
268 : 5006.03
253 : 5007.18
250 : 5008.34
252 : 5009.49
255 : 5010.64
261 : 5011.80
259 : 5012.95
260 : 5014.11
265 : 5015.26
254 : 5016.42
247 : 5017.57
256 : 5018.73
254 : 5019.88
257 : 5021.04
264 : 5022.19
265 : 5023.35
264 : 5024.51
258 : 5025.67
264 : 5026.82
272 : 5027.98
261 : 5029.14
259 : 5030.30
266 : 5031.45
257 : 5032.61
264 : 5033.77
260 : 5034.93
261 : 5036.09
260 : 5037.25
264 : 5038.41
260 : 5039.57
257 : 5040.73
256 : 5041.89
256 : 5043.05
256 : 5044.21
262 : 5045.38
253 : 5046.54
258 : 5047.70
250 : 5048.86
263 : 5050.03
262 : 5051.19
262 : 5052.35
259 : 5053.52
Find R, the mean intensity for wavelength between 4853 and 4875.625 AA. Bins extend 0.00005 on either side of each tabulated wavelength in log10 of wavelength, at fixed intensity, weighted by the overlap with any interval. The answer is 218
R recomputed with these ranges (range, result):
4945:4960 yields 264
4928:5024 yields 261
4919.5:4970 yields 263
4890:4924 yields 263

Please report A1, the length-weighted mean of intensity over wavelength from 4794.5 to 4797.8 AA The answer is 260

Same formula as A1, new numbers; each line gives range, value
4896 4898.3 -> 260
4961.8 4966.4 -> 264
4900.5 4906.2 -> 265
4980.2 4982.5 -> 261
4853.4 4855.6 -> 243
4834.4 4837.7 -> 262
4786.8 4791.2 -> 273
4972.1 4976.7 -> 259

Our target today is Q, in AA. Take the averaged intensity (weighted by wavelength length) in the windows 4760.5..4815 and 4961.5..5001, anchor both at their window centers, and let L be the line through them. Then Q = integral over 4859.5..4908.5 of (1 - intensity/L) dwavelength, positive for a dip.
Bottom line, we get 3.6 AA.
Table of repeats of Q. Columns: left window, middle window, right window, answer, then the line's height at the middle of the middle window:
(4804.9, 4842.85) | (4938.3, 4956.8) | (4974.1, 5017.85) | -0.4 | 261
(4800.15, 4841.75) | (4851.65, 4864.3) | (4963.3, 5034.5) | 2.7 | 264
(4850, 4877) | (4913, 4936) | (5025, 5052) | -2.7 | 236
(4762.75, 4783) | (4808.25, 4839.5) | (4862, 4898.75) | -1.0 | 256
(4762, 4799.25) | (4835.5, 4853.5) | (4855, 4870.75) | -3.2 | 218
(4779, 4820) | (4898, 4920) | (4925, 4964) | 0.0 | 264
